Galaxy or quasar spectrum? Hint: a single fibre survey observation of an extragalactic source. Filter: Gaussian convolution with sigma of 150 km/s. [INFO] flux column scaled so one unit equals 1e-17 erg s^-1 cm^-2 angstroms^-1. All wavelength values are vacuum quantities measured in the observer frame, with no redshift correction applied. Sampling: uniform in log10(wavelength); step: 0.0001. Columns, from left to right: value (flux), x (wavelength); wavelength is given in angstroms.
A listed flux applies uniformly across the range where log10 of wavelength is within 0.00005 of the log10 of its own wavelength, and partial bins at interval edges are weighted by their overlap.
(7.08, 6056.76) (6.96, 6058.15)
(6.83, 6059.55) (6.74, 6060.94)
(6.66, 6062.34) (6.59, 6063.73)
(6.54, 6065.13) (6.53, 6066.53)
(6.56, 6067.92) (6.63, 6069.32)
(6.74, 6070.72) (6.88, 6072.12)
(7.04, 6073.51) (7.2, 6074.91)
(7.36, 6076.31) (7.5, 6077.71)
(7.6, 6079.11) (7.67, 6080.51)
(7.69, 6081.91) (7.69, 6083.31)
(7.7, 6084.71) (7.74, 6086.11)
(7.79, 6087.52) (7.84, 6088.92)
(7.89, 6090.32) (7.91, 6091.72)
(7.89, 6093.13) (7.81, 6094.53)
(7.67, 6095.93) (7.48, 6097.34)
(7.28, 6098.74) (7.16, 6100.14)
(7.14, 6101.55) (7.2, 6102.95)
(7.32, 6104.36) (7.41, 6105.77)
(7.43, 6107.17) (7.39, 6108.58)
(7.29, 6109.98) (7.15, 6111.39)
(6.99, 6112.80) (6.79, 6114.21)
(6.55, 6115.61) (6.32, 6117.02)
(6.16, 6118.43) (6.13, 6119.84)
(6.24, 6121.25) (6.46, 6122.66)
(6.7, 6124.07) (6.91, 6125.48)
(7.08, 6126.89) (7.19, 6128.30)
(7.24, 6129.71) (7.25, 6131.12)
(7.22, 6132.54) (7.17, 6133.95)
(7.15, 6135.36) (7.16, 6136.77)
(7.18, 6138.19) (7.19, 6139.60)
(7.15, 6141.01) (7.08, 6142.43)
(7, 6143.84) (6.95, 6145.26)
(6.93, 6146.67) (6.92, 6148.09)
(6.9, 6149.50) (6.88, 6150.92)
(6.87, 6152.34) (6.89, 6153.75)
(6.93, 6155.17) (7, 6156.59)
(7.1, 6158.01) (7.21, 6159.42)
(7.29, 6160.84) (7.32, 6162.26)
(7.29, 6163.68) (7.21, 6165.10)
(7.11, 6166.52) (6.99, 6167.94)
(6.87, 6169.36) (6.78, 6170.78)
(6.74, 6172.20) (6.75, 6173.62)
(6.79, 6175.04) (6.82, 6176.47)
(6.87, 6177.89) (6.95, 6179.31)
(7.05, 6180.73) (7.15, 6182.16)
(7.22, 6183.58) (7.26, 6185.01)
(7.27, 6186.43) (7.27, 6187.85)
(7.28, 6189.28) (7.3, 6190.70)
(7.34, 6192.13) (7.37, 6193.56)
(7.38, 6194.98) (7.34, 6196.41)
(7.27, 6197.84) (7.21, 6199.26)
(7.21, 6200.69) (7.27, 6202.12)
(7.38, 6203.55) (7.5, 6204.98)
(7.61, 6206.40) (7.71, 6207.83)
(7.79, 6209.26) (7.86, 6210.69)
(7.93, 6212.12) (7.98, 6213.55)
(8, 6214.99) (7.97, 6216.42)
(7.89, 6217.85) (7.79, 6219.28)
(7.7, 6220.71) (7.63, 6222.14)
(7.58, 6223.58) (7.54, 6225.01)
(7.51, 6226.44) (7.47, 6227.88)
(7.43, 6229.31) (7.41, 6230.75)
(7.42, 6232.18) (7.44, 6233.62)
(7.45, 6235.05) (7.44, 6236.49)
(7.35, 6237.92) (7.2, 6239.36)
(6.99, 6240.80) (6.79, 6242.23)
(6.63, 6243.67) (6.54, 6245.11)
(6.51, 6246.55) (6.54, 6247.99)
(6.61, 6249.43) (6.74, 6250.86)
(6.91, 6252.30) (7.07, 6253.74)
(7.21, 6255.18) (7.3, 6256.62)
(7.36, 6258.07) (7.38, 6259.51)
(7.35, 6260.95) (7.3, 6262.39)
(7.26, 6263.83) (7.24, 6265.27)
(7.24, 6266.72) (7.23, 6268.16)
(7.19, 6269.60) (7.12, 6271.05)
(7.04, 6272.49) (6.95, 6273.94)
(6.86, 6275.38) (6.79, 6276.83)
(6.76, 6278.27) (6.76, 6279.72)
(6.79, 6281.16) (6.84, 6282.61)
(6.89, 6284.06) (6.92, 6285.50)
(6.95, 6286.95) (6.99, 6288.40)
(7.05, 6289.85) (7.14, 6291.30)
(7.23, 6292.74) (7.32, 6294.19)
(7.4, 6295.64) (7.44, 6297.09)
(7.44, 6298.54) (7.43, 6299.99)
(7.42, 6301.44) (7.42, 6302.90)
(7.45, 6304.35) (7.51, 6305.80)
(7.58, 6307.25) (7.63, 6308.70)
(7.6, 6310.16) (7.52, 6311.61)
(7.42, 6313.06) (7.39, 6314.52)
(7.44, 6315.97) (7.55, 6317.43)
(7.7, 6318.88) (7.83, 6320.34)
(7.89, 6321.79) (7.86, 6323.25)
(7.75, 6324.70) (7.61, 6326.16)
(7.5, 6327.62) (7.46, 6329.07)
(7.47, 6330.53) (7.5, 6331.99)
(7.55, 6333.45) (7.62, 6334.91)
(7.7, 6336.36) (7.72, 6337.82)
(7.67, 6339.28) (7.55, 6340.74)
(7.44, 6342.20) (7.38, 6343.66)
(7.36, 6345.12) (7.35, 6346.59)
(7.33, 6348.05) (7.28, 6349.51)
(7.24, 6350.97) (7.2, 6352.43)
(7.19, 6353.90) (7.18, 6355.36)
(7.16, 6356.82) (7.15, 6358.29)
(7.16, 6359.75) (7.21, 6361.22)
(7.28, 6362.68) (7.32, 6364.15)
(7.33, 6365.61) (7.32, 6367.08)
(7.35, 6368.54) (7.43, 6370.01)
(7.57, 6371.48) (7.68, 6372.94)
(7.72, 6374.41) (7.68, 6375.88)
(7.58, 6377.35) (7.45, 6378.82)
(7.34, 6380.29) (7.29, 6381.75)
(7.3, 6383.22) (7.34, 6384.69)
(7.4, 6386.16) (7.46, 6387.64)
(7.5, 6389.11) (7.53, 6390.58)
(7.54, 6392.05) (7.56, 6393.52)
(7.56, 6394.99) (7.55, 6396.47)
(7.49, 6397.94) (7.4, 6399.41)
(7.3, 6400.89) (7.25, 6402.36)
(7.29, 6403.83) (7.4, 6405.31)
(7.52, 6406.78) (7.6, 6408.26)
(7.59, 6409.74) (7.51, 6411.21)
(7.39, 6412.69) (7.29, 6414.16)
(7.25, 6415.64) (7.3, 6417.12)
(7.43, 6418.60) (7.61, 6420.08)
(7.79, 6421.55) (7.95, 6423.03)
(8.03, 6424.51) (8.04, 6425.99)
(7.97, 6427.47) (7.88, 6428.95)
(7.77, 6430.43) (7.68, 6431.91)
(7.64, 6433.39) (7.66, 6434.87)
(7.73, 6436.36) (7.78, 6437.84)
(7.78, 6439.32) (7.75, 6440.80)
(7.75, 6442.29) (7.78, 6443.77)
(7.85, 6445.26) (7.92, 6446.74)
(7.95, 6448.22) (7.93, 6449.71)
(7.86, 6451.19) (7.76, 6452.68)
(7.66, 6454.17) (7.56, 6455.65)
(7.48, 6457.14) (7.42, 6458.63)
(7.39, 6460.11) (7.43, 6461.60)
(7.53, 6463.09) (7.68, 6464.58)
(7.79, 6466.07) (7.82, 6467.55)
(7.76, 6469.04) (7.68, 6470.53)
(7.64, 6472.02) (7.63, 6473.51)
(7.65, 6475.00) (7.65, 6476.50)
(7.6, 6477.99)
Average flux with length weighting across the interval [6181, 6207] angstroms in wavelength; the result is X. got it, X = 7.31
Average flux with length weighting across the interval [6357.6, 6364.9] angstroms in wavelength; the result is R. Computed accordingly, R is 7.23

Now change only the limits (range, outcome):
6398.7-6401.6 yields 7.33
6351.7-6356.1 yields 7.19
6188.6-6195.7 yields 7.33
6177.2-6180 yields 6.92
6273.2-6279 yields 6.84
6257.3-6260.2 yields 7.35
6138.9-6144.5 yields 7.11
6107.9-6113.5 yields 7.21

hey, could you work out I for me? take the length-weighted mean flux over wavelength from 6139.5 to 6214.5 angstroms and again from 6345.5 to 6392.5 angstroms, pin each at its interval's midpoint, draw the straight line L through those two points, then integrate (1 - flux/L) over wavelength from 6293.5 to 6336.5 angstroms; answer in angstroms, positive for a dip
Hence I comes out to -1.3 angstroms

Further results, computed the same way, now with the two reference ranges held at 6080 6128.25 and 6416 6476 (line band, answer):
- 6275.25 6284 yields 0.8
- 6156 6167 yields 0.2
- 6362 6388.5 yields 0.6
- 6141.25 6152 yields 0.5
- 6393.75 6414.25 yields 0.6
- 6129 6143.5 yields 0.2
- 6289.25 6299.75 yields 0.3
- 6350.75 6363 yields 0.6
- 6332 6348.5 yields 0.1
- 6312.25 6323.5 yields -0.1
